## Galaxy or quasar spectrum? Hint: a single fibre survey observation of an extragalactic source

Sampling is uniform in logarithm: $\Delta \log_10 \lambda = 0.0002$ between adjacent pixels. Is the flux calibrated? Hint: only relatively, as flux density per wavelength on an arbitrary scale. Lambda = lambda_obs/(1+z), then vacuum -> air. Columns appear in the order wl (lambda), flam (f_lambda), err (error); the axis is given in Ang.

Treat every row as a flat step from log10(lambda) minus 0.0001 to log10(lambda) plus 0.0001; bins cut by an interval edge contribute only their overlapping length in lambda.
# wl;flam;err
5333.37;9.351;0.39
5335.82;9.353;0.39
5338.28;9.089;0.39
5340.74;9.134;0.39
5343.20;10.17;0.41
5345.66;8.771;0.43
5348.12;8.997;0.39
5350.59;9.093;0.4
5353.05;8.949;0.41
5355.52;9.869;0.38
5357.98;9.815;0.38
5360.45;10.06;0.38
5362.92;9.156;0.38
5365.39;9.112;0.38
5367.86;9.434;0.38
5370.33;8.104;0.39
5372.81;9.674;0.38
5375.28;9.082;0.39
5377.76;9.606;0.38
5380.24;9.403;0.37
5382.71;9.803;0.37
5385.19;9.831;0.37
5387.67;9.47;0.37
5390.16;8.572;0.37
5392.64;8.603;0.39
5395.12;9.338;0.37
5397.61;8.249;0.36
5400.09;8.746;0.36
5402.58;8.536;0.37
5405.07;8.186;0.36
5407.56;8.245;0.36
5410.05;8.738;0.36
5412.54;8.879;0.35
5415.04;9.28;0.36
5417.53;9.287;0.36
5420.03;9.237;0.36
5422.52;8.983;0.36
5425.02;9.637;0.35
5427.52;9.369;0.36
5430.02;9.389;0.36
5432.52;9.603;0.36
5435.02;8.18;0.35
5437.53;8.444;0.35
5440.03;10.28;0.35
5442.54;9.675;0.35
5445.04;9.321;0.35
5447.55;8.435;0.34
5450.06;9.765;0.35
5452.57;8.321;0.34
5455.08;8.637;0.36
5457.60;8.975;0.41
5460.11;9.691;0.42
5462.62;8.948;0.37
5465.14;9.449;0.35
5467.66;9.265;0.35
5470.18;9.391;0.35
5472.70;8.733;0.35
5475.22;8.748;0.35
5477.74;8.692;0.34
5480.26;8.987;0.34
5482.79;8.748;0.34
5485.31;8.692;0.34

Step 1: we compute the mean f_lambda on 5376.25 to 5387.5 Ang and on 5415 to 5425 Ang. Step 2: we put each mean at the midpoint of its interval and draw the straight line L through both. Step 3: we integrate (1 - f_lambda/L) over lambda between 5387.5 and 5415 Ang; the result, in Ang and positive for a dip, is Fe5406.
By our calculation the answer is 2.2 Ang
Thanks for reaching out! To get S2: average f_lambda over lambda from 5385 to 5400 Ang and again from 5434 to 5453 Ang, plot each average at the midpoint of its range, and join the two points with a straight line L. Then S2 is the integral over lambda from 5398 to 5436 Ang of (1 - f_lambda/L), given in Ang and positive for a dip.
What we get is 0.3 Ang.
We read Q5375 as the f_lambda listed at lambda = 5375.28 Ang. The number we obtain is 9.082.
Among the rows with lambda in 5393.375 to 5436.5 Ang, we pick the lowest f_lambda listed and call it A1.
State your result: 8.18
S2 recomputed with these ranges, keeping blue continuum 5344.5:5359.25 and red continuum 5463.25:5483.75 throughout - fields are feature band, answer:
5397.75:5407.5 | 0.8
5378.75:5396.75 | -0.2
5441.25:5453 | -0.1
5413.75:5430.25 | -0.4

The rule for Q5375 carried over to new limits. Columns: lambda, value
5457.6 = 8.975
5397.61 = 8.249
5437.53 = 8.444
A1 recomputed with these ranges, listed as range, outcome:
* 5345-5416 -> 8.104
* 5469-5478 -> 8.692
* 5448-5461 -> 8.321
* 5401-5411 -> 8.186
